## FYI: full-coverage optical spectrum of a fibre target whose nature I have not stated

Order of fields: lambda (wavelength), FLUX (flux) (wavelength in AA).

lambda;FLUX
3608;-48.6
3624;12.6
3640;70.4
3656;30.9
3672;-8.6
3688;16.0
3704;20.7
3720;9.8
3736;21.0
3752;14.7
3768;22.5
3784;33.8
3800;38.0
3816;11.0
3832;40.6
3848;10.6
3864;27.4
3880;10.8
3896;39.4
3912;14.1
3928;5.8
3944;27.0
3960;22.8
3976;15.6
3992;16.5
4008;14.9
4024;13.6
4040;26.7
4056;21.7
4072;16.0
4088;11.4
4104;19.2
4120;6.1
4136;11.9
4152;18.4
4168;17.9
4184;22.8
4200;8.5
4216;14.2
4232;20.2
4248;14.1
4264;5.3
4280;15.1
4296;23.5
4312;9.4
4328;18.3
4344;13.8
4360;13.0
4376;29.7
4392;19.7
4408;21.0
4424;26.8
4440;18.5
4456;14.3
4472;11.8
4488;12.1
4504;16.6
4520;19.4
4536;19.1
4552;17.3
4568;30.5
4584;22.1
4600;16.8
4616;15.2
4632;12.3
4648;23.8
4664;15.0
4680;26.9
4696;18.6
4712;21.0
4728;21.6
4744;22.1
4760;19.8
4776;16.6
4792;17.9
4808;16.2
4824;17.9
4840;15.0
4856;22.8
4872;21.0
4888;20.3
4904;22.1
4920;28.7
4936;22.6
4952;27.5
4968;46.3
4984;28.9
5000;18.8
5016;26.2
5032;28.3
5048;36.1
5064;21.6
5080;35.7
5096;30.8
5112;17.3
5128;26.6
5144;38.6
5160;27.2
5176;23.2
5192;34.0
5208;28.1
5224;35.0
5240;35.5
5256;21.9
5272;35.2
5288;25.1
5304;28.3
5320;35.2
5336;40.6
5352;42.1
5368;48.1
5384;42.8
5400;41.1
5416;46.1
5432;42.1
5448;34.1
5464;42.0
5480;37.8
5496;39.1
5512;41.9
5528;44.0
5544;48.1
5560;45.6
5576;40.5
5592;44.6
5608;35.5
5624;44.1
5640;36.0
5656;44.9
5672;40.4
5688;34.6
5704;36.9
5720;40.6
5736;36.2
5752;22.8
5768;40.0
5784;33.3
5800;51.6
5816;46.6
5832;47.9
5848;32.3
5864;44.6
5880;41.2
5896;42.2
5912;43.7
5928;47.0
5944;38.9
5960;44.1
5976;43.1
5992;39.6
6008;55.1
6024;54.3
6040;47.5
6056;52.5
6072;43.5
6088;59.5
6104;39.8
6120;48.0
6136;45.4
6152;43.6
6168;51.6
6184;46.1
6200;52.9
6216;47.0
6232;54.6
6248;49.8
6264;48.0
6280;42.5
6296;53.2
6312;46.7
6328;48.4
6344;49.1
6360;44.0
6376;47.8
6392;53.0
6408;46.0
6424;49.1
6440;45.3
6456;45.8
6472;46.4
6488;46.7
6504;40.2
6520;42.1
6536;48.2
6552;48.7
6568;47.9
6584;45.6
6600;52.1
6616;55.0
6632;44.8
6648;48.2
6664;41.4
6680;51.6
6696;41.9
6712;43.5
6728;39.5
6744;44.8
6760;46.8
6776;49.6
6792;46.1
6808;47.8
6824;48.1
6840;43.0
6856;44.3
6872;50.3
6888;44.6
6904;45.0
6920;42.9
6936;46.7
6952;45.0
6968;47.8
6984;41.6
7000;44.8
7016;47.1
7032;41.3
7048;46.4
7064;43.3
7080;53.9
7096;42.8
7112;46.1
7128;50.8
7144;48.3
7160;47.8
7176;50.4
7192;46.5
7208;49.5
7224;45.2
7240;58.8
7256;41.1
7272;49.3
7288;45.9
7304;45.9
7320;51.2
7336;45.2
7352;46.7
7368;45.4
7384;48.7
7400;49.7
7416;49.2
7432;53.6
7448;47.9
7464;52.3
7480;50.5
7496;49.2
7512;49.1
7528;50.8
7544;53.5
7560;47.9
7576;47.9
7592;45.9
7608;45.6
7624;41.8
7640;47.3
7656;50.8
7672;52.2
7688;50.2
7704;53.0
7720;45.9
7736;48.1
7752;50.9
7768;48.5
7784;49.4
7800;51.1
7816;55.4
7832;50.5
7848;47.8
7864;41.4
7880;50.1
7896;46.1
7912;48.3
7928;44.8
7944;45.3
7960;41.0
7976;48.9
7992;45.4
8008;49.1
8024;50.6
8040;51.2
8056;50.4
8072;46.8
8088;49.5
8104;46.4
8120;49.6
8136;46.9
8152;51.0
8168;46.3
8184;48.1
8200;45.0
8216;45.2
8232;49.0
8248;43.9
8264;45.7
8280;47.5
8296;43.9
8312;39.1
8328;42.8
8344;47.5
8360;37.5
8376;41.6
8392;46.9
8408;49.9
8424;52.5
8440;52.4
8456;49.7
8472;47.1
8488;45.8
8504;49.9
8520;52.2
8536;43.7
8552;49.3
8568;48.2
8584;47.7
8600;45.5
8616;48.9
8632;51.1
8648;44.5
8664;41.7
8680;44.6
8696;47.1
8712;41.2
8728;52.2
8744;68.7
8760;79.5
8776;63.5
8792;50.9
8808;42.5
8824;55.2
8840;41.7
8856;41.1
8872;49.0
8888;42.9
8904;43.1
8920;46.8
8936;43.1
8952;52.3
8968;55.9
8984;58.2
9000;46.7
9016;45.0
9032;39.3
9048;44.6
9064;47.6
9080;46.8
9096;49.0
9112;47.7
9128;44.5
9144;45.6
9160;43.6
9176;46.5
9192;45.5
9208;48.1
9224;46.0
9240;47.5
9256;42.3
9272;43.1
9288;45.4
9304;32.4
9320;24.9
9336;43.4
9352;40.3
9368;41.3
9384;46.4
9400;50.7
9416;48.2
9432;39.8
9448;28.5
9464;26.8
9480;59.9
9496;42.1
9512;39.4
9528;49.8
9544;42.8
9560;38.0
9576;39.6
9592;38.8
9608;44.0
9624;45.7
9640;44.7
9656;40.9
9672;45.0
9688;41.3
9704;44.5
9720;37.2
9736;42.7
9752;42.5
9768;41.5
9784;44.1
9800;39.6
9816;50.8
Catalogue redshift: 0.33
